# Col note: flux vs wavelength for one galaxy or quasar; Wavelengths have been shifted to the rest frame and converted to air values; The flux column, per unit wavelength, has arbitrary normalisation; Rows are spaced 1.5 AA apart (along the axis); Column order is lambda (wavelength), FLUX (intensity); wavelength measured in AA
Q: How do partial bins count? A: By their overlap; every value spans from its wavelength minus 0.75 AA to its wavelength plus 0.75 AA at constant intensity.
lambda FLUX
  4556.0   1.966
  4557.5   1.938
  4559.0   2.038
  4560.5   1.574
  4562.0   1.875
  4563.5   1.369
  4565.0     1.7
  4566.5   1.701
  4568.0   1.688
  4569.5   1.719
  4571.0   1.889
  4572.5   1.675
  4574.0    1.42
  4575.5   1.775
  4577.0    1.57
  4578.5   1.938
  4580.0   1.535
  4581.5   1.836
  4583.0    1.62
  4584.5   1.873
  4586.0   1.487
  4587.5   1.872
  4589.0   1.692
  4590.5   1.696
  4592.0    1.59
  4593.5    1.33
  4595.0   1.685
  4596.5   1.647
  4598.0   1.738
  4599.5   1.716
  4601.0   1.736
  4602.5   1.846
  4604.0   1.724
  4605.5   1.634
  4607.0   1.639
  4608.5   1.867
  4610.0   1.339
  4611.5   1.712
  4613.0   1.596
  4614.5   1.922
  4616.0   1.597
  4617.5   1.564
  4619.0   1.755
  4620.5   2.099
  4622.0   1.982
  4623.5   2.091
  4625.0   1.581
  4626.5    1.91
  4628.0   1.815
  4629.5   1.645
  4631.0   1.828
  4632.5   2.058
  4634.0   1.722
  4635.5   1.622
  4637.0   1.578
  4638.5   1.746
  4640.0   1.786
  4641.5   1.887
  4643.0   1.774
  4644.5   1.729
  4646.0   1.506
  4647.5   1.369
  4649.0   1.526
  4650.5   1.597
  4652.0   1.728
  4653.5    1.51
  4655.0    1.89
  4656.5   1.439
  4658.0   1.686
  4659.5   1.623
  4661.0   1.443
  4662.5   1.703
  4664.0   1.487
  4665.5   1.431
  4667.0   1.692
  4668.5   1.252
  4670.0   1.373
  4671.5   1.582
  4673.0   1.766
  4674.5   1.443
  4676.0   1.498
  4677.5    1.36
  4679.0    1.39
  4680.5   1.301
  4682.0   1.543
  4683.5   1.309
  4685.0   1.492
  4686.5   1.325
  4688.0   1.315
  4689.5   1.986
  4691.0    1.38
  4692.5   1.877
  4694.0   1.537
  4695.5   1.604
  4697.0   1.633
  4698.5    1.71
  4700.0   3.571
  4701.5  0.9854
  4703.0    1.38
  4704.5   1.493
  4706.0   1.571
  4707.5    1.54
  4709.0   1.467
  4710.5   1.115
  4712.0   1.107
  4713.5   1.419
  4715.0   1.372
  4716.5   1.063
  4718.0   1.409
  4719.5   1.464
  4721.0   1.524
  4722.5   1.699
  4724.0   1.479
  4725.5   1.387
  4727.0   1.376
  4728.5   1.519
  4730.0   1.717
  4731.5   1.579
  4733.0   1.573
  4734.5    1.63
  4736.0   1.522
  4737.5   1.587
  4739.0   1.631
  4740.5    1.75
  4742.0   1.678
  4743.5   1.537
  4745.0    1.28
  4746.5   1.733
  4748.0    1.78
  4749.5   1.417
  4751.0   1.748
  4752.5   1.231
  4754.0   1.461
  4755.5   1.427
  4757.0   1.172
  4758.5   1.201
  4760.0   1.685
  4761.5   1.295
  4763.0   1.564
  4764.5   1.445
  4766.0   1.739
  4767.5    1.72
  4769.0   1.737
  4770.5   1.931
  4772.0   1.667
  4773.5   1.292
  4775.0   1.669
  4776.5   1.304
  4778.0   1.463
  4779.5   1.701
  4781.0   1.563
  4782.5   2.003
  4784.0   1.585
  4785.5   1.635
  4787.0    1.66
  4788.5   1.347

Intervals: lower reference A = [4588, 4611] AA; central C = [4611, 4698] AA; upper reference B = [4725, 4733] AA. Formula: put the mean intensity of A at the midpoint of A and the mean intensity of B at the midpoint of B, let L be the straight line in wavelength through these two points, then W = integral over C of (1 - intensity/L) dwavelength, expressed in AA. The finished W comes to -1.4 AA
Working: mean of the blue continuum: 1.66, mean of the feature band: 1.63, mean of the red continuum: 1.52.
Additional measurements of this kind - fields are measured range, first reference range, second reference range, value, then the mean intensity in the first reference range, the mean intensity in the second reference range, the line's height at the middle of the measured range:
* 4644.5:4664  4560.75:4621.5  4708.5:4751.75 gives 0.23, 1.69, 1.5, 1.61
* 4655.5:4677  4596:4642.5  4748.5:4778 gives 1.84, 1.75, 1.51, 1.68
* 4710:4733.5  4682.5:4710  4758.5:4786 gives 2.67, 1.62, 1.6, 1.61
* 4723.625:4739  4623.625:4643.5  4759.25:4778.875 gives 0.85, 1.78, 1.58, 1.63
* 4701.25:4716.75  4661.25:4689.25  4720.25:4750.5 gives 1.90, 1.47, 1.57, 1.53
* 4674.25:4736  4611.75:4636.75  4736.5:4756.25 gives 4.54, 1.79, 1.56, 1.64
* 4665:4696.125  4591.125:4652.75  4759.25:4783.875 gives 3.24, 1.71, 1.61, 1.67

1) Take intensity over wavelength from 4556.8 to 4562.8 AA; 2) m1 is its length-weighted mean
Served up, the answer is 1.85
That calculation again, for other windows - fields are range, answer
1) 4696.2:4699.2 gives 1.67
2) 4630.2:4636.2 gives 1.81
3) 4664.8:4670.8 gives 1.44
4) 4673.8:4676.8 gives 1.47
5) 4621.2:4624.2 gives 2.04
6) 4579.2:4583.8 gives 1.67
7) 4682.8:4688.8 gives 1.37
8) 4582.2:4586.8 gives 1.66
